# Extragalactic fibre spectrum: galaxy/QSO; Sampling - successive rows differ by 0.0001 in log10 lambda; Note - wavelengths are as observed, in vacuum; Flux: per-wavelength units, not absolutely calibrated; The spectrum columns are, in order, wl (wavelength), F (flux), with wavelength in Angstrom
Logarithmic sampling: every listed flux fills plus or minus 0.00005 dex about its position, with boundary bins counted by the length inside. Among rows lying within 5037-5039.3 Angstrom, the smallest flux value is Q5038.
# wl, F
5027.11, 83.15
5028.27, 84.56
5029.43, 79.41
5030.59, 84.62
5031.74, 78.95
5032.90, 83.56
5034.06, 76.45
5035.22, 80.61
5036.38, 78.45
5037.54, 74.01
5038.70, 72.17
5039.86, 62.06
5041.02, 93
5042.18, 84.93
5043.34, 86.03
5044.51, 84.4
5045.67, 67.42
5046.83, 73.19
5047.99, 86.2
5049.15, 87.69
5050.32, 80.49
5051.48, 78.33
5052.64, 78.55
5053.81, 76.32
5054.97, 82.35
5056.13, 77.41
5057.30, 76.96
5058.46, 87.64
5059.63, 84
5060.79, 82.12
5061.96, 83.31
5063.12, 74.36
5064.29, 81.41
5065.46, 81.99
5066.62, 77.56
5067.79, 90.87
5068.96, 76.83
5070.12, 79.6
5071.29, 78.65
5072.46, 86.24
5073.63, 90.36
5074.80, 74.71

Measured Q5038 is 72.17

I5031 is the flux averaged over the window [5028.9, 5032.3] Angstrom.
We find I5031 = 81.2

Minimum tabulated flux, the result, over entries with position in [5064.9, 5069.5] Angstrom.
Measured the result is 76.83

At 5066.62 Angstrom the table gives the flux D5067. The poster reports 77.56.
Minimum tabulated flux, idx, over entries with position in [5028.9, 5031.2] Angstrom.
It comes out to 79.41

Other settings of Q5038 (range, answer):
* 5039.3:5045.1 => 62.06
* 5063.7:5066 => 81.41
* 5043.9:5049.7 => 67.42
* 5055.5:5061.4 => 76.96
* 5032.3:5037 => 76.45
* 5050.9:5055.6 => 76.32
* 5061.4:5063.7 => 74.36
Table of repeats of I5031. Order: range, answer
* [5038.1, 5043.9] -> 79.6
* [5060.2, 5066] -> 80.6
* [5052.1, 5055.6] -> 79.1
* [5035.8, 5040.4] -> 71.8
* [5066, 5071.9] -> 80.8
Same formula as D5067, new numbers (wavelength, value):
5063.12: 74.36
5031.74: 78.95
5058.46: 87.64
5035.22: 80.61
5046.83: 73.19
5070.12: 79.6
